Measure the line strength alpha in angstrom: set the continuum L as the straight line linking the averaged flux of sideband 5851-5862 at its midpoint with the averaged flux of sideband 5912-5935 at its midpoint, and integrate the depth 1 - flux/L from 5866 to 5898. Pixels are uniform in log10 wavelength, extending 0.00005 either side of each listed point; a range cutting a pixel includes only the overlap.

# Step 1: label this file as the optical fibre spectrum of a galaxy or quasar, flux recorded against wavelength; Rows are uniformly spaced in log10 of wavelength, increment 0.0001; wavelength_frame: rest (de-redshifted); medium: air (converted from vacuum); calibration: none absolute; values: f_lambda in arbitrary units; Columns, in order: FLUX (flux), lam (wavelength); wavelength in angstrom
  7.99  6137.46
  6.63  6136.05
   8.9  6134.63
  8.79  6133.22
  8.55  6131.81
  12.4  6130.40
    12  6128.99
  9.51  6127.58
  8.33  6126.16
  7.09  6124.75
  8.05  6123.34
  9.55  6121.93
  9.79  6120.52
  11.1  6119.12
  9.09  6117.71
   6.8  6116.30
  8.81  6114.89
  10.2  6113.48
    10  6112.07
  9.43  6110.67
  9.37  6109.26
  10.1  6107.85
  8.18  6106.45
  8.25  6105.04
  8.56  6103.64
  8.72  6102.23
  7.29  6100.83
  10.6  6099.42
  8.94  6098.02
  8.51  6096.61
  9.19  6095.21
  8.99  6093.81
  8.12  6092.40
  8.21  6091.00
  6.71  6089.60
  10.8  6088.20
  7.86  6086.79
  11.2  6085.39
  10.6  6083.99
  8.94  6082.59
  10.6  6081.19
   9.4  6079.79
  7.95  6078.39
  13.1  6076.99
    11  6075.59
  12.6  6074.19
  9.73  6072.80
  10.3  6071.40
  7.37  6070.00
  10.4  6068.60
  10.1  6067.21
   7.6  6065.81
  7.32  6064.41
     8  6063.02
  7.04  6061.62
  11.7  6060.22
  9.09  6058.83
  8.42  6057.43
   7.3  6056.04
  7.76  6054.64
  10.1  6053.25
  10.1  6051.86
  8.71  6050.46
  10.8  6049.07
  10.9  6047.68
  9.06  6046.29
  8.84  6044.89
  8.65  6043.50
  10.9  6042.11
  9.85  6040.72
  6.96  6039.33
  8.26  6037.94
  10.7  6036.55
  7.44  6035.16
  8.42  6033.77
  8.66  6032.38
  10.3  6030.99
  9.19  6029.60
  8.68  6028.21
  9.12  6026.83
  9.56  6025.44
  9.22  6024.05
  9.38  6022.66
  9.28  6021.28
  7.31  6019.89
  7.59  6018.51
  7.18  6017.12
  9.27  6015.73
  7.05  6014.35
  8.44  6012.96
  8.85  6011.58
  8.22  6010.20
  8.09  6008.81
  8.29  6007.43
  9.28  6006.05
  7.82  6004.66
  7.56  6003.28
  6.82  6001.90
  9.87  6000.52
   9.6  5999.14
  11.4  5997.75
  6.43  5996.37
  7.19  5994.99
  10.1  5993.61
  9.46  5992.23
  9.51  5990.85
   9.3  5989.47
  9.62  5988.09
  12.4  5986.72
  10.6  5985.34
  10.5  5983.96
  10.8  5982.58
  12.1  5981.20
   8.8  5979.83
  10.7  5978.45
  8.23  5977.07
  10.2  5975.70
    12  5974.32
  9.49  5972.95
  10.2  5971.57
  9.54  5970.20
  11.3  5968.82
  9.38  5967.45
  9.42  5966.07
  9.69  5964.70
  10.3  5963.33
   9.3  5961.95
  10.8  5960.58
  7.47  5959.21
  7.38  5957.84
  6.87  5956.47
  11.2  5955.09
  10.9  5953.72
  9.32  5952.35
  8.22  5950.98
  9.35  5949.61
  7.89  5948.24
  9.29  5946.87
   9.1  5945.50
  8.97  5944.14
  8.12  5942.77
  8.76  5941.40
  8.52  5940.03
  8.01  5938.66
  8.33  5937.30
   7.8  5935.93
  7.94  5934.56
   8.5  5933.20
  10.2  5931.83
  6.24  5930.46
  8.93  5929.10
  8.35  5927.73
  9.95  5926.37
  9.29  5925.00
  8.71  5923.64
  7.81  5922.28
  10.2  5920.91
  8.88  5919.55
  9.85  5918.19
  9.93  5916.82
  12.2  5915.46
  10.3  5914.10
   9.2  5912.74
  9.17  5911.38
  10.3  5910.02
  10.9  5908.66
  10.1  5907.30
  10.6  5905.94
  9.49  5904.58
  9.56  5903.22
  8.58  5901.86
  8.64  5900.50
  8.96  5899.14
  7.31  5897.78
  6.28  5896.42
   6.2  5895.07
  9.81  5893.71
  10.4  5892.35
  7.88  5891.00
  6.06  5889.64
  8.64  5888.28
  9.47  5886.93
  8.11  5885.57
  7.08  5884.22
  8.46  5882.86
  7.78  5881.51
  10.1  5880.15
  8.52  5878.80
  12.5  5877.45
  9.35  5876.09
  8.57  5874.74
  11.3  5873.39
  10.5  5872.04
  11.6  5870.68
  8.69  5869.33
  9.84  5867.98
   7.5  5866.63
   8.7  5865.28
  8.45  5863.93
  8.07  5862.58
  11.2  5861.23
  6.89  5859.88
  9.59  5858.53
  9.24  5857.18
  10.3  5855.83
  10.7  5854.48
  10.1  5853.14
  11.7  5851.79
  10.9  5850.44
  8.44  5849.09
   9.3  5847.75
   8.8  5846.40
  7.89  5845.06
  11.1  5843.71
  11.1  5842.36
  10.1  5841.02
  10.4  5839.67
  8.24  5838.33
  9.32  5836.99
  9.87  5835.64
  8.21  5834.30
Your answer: 2.7 angstrom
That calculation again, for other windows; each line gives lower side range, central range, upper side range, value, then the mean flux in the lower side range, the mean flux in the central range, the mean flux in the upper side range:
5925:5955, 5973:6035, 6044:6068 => -1.7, 8.76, 9.13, 8.99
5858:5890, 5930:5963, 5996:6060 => 0.9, 9.07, 8.72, 8.83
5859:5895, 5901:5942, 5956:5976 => 0.3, 9.01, 9.22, 9.57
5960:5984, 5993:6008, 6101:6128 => 2.0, 10.1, 8.57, 8.96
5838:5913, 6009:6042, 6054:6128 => 1.7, 9.27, 8.68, 9.12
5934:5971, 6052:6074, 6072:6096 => 1.5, 9.01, 8.94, 9.71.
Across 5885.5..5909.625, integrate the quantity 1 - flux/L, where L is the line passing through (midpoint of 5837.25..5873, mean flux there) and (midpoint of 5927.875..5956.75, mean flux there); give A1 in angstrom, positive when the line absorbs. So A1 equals 1.1 angstrom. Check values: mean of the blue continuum 9.6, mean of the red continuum 8.71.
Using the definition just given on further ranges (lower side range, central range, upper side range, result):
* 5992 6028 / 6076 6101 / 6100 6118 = -1.6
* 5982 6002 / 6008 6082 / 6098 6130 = 2.6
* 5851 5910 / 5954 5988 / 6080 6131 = -2.8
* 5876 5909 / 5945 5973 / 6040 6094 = -1.0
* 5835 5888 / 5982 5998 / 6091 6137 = -0.8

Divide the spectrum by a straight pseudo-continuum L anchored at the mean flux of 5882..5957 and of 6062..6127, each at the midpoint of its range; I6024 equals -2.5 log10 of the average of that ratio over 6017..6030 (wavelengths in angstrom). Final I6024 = 0.04 mag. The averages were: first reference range 8.89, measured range 8.71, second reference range 9.18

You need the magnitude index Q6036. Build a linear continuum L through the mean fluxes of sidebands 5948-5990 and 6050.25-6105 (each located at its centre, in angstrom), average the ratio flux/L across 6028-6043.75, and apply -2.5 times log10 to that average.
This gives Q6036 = 0.05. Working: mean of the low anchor 9.81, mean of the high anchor 9.2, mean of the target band 9.02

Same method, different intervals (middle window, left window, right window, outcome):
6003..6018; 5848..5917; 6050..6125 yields 0.13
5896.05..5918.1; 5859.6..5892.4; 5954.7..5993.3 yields -0.03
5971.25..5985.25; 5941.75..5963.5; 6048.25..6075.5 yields -0.14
